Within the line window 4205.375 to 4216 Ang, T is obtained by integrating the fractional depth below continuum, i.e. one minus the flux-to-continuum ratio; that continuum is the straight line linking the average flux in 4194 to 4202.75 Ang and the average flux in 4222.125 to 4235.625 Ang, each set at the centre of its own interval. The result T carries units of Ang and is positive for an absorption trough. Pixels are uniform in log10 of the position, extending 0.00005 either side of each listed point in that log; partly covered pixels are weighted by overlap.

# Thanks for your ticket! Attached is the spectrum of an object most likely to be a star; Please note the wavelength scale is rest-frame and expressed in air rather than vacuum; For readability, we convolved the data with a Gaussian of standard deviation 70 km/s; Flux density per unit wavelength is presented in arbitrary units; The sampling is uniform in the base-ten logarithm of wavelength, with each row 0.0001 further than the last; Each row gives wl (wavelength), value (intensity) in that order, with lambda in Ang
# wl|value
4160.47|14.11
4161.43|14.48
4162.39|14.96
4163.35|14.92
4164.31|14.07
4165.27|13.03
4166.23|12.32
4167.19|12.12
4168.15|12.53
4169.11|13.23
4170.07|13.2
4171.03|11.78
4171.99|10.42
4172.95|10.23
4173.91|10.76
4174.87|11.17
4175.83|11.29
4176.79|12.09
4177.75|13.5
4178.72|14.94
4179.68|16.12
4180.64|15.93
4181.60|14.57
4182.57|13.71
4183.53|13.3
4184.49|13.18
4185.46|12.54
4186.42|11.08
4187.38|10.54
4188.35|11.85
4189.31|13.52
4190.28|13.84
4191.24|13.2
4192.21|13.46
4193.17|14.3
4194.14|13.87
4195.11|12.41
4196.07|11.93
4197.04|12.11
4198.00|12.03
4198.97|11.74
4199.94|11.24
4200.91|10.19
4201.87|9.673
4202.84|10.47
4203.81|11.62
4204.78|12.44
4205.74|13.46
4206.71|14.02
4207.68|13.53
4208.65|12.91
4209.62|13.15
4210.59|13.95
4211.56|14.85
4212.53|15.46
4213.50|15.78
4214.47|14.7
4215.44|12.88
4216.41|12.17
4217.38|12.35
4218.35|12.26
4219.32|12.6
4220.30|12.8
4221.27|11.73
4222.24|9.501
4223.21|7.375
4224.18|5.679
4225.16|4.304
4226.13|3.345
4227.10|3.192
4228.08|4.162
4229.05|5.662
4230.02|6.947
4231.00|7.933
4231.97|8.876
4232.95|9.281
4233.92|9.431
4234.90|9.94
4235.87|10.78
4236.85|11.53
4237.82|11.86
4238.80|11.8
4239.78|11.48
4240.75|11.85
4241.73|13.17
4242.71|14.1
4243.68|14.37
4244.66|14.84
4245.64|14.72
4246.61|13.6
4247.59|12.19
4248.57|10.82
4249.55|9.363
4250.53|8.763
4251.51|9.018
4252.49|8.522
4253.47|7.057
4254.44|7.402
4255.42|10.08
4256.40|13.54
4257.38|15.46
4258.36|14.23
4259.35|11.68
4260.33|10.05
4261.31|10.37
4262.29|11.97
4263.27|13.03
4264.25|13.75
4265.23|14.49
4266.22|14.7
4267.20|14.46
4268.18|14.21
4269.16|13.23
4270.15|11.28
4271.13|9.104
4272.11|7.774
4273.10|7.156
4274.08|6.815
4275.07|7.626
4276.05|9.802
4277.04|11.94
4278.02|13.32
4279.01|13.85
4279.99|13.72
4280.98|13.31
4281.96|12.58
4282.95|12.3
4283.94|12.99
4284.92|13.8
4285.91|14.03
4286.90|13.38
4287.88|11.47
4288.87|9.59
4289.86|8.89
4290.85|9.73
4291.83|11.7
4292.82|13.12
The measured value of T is -4.9 Ang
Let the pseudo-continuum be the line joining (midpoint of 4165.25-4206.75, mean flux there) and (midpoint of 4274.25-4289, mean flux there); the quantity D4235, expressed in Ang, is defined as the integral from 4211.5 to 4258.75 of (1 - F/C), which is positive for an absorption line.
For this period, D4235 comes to 6.50 Ang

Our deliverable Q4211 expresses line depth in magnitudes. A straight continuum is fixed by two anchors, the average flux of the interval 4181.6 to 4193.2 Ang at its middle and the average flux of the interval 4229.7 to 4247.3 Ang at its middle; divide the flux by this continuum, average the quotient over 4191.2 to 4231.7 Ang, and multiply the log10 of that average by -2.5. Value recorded 0.11 mag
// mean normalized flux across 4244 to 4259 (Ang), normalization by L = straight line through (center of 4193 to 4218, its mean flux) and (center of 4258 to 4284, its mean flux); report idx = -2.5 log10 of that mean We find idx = 0.071 mag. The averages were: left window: 12.8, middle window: 11.3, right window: 11.8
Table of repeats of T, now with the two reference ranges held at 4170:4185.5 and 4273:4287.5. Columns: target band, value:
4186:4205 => 0.94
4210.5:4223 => -0.50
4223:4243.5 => 5.85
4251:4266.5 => 0.72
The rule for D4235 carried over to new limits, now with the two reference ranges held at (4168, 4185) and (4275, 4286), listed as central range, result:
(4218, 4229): 4.3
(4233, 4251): 1.2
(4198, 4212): 0.5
